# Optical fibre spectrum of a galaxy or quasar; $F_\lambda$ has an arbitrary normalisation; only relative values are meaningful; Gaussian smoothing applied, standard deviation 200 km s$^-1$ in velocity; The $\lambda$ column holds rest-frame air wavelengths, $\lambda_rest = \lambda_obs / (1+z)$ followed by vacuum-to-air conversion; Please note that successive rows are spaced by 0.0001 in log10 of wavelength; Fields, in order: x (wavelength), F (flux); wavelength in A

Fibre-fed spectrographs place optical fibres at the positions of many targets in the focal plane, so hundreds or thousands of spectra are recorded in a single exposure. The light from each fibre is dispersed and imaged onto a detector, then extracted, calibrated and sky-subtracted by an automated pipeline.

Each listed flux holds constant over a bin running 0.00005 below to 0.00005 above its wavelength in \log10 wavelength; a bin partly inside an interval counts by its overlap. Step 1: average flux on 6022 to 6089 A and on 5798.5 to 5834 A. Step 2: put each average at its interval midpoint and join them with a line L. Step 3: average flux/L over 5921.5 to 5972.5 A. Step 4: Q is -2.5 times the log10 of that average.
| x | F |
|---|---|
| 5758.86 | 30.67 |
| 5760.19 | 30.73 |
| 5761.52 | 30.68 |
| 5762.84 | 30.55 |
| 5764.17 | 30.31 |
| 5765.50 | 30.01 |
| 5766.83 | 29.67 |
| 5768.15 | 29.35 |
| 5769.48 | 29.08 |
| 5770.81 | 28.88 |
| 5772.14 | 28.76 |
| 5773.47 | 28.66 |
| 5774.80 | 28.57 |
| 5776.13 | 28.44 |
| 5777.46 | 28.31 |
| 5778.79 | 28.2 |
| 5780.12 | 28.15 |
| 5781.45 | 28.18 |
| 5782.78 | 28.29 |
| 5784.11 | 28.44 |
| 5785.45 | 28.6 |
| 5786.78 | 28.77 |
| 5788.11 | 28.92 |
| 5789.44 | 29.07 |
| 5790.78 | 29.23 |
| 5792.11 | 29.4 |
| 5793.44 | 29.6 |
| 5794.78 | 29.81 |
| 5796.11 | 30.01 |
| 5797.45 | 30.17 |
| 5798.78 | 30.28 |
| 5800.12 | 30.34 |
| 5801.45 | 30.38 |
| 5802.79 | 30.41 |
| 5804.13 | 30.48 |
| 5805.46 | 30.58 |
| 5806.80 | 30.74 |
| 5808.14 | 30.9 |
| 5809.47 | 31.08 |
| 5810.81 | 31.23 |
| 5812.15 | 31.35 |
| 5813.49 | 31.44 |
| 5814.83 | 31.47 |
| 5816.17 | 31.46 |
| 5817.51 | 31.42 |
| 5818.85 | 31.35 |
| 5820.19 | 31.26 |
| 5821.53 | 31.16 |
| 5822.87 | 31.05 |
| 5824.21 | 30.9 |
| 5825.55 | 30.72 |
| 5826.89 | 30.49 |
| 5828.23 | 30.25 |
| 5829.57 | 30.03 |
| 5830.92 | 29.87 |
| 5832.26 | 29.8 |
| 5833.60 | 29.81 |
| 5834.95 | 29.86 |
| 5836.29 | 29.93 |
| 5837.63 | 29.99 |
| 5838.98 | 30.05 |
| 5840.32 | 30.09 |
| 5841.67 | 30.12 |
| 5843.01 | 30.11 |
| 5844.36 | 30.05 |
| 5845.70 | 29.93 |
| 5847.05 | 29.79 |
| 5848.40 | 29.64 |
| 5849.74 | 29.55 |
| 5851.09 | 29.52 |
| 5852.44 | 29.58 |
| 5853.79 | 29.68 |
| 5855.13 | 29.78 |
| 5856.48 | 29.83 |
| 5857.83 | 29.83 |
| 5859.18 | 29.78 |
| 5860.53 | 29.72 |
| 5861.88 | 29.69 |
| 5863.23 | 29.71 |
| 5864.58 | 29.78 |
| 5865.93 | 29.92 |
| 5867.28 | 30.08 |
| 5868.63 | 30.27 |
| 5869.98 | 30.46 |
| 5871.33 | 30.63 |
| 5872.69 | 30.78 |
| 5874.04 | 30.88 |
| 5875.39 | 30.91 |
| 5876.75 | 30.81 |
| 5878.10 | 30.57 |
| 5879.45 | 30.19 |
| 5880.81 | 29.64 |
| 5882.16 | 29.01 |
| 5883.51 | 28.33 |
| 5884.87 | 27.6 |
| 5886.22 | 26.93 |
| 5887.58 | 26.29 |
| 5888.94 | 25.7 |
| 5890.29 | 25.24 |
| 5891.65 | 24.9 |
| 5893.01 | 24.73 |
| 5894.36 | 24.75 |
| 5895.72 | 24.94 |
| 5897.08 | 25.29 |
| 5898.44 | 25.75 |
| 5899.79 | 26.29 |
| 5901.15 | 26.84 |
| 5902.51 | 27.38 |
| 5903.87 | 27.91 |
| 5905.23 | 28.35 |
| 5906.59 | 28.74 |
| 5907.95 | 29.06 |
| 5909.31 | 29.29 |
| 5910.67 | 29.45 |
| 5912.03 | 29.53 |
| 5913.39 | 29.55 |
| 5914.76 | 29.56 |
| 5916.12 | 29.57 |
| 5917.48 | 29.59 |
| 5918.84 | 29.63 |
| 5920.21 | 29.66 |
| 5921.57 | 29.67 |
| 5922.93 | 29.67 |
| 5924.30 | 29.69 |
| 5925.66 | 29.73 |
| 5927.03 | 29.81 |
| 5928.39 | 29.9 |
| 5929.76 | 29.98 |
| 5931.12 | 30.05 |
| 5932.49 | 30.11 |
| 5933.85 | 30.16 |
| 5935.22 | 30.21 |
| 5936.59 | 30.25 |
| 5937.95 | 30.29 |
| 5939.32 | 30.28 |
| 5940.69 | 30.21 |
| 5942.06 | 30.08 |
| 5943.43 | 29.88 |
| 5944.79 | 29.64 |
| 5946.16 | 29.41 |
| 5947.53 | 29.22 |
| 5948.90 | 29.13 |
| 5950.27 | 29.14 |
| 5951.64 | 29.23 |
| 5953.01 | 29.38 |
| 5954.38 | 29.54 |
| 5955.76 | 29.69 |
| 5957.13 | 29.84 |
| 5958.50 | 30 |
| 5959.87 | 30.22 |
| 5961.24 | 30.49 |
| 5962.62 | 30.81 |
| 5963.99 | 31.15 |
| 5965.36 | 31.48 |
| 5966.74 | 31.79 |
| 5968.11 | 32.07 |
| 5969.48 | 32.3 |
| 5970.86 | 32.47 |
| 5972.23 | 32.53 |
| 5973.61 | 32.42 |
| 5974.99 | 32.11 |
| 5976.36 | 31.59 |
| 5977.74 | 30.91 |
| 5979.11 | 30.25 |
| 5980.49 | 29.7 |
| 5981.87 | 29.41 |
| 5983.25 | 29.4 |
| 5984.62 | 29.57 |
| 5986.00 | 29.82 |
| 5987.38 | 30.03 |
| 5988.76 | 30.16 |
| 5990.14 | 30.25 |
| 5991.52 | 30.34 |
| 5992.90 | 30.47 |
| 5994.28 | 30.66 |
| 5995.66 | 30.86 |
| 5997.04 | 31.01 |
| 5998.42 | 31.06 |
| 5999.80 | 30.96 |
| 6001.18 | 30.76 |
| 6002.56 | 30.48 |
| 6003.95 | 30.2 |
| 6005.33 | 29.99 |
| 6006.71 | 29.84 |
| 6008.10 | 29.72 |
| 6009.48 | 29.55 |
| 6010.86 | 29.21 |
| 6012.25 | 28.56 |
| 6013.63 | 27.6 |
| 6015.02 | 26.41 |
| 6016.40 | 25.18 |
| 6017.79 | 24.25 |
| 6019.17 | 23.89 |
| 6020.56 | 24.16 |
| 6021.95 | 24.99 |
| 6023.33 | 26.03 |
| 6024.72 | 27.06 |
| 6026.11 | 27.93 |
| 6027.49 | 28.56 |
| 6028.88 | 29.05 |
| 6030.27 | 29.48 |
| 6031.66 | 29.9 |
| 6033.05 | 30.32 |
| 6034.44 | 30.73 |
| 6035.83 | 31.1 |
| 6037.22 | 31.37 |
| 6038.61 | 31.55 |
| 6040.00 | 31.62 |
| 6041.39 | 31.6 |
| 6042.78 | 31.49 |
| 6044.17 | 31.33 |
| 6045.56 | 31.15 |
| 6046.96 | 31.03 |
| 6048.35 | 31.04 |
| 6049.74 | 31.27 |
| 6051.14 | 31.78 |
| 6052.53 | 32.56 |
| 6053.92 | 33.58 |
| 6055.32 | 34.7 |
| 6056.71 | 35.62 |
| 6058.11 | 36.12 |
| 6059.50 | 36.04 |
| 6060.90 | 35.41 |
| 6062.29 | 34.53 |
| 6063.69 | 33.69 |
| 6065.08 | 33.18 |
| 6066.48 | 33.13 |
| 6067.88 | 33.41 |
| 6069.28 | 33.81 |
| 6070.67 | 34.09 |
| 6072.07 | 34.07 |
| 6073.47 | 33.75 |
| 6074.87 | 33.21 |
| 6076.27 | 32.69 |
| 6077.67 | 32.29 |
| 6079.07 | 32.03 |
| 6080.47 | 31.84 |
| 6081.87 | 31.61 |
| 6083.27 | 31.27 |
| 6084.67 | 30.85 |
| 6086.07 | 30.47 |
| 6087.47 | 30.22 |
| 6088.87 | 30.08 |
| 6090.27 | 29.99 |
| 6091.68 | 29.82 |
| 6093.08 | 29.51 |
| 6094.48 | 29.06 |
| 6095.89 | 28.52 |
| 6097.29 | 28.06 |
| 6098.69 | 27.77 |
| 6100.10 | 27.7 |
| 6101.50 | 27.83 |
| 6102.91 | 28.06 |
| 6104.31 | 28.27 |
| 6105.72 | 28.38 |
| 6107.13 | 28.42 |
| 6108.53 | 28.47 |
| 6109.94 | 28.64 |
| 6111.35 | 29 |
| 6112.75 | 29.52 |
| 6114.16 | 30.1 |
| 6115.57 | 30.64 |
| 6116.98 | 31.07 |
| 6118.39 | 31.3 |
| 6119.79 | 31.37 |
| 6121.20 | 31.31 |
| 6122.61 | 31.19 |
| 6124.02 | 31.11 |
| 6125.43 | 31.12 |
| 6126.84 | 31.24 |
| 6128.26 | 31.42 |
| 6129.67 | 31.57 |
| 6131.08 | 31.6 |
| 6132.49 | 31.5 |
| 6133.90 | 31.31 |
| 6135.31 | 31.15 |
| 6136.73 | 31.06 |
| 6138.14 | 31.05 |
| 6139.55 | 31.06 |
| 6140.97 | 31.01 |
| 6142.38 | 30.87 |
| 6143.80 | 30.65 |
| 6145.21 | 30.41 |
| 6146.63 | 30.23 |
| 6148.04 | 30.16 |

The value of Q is 0.04 mag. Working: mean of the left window 30.8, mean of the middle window 30.2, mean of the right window 31.8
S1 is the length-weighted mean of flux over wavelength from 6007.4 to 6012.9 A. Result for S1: 29.2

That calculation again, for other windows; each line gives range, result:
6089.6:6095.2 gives 29.5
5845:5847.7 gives 29.9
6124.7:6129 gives 31.2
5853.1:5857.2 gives 29.8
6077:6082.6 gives 31.9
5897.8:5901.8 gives 26.3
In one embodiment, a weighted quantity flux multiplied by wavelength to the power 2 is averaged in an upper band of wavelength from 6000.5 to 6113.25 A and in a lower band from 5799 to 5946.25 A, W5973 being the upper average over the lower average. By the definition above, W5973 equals 1.09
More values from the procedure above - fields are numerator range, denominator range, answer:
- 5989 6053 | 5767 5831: 1.06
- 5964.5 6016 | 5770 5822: 1.09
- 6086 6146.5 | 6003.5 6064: 1.02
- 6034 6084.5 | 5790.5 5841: 1.17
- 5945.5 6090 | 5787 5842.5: 1.08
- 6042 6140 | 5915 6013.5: 1.08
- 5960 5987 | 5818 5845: 1.07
